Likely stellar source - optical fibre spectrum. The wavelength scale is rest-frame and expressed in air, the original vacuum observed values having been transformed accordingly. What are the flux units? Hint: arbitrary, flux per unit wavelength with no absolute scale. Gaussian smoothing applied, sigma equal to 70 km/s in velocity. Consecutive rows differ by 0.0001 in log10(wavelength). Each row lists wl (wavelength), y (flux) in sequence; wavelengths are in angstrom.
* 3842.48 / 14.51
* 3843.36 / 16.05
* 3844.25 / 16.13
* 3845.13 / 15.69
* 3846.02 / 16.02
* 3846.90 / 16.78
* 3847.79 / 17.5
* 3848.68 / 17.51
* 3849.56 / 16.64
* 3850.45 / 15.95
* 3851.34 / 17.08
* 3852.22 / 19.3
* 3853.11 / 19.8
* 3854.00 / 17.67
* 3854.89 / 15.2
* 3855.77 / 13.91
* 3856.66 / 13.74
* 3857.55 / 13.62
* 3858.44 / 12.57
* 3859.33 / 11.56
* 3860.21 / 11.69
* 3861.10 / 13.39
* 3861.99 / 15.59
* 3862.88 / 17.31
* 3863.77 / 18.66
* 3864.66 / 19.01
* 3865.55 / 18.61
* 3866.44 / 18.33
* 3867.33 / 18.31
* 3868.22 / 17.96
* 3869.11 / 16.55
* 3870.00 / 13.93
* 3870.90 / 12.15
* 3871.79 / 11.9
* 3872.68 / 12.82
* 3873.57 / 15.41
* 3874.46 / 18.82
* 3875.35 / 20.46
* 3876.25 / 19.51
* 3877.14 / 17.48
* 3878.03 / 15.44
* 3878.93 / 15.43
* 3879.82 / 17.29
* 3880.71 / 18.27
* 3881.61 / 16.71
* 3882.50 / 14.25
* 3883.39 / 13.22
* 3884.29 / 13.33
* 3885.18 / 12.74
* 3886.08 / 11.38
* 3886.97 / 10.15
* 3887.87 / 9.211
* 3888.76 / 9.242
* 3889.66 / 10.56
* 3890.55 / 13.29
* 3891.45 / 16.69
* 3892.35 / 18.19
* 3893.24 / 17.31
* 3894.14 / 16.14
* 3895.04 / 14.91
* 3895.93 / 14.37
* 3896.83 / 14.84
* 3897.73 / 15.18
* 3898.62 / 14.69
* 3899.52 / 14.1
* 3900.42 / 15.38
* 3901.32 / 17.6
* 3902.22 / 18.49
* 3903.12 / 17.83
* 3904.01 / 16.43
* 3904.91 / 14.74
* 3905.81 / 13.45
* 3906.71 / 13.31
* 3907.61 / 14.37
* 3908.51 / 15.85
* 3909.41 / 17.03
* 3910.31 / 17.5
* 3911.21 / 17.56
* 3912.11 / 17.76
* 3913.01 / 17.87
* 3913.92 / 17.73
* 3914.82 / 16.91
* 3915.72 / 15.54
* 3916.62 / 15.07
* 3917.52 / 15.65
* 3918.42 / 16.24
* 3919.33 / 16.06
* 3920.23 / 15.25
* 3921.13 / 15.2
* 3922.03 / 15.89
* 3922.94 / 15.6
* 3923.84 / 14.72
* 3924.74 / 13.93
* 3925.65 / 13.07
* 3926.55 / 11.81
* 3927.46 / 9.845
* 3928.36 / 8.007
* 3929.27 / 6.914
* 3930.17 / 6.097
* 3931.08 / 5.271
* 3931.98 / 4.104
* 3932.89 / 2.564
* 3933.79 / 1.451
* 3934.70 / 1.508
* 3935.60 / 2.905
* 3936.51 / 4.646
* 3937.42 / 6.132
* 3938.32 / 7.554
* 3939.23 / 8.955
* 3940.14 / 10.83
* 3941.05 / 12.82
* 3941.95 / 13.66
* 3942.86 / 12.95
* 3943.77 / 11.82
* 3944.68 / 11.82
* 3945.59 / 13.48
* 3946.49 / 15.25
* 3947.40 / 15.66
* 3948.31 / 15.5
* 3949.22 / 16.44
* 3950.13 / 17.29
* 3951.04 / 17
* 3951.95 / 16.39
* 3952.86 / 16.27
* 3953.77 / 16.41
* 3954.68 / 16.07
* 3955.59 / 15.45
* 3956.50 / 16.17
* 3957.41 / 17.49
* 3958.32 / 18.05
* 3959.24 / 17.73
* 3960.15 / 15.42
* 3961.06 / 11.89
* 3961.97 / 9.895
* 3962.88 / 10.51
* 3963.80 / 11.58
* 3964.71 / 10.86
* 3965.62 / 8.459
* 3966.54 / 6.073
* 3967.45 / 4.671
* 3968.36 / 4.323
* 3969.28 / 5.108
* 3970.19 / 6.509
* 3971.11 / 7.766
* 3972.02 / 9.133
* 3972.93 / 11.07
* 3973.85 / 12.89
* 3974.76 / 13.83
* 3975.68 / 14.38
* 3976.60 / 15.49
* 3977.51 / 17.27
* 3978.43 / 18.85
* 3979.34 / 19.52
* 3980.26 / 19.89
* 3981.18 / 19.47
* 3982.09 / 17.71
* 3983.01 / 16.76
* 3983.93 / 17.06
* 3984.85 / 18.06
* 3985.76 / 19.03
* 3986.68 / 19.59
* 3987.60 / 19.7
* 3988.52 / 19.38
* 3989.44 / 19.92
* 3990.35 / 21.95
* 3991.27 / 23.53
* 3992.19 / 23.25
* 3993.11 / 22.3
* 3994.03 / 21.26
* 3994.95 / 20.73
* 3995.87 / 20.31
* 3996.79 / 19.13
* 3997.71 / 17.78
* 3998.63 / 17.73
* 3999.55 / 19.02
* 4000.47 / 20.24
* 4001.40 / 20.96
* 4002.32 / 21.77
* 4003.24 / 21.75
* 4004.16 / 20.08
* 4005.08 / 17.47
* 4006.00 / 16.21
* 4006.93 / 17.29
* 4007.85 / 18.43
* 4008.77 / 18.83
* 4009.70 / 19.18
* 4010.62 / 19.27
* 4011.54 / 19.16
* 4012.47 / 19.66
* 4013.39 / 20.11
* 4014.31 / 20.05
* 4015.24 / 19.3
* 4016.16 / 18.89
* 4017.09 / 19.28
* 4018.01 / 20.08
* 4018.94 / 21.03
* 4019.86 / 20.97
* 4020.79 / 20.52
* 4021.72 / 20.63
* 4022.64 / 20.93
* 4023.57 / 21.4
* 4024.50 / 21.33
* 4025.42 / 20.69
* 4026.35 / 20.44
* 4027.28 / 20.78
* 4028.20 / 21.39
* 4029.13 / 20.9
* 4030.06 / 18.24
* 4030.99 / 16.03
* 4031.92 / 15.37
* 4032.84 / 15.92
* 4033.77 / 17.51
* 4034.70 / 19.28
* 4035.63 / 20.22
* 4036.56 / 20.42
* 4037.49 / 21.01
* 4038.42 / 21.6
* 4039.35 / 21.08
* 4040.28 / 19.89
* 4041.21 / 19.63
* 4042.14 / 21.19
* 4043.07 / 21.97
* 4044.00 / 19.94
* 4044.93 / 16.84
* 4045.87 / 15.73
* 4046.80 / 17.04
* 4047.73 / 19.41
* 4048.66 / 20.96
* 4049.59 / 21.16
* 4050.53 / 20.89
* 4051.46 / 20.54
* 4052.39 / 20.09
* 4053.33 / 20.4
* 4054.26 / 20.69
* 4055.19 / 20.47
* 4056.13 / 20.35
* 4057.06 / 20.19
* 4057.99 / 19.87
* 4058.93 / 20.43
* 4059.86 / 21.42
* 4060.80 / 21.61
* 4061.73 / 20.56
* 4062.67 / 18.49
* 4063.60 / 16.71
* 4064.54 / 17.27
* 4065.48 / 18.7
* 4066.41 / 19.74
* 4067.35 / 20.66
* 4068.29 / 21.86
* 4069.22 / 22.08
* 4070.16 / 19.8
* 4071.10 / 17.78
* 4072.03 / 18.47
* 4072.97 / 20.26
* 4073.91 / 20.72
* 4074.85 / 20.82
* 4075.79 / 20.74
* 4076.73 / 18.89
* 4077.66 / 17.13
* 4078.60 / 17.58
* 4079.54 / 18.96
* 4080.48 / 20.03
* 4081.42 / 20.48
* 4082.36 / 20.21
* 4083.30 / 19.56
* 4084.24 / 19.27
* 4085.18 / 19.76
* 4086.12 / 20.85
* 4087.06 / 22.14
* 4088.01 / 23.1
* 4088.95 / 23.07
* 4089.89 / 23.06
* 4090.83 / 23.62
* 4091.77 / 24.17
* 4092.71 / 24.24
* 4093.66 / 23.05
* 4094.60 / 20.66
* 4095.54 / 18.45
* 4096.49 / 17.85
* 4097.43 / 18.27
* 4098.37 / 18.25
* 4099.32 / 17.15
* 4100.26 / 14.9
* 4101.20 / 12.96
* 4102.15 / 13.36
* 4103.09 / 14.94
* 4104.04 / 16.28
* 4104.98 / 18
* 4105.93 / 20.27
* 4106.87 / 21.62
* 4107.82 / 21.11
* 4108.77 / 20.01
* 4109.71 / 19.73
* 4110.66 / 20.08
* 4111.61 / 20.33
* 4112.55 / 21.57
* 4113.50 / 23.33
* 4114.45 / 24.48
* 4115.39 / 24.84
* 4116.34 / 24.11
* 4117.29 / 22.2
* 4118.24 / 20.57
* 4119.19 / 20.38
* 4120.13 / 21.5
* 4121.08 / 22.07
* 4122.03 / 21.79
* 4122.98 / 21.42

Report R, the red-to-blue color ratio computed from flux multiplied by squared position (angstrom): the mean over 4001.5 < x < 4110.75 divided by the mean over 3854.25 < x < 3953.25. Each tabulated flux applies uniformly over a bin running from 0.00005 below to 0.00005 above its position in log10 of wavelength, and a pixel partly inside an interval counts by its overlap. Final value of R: 1.5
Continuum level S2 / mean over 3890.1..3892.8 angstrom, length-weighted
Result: 16.1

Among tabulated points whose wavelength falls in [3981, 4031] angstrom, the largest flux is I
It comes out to 23.53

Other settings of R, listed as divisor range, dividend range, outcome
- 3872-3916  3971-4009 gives 1.25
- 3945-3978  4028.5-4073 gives 1.58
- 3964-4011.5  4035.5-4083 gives 1.23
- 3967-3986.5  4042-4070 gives 1.49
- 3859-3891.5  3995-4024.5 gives 1.40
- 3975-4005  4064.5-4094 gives 1.11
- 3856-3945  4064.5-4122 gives 1.62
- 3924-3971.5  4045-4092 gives 1.97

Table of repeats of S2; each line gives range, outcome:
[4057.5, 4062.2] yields 20.8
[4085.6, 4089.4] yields 22.2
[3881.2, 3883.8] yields 14.8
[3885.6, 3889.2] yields 10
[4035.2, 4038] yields 20.6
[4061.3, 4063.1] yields 19.5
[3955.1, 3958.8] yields 16.8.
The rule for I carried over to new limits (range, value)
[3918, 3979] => 18.85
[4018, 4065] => 21.97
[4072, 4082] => 20.82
